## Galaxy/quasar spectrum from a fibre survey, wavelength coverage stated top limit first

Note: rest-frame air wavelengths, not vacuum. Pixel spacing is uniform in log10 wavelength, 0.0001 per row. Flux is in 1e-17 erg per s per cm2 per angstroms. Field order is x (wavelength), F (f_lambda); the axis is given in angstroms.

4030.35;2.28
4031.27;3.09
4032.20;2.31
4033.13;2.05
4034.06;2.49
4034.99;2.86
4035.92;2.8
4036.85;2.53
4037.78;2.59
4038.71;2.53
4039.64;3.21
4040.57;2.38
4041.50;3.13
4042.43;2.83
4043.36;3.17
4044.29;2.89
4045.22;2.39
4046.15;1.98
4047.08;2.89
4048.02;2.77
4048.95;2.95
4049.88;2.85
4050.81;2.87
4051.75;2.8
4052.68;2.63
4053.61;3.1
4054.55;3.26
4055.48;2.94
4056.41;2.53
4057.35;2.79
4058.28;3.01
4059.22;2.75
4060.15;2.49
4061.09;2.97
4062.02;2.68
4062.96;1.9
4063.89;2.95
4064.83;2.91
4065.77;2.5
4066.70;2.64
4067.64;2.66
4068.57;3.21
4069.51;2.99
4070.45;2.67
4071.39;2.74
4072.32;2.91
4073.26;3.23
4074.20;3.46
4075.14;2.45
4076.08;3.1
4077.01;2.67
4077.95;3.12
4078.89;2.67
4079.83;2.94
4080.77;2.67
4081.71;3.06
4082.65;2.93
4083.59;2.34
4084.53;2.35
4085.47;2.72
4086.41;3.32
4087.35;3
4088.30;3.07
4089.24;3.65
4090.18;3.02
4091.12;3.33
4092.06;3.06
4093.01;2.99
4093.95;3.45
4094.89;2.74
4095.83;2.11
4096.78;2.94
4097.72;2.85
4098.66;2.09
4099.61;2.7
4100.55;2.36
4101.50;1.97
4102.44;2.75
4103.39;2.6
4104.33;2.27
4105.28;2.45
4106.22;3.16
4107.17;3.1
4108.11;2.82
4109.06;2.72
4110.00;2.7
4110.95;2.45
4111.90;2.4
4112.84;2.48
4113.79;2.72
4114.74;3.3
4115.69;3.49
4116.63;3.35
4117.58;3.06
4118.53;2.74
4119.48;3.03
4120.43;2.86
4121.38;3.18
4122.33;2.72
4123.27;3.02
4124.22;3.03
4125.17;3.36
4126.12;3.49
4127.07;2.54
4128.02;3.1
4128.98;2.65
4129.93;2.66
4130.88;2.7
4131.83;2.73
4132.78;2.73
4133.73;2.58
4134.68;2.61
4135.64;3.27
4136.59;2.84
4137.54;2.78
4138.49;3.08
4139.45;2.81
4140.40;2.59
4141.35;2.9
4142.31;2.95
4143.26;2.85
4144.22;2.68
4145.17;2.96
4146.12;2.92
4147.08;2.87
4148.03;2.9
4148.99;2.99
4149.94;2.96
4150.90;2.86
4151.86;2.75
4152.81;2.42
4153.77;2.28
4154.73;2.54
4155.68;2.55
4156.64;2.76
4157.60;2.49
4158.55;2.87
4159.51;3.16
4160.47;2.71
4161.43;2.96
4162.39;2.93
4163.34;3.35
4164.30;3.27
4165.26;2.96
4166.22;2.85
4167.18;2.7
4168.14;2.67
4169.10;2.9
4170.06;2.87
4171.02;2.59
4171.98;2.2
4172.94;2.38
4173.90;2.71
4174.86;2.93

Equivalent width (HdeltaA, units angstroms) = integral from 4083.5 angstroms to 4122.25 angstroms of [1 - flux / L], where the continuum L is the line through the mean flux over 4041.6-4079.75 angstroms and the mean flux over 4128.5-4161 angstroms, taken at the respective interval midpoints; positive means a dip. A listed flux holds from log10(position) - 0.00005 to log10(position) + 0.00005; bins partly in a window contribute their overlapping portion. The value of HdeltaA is -0.4 angstroms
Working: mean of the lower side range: 2.81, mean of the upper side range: 2.78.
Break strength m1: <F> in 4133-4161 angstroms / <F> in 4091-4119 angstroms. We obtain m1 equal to 1.0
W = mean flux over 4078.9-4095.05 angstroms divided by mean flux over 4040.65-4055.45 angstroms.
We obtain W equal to 1.05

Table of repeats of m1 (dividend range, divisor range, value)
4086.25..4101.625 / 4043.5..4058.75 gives 1.03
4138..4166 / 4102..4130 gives 0.99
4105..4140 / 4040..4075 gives 1.03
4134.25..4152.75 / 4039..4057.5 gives 1.02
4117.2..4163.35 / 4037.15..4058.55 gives 1.02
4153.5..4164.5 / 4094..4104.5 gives 1.11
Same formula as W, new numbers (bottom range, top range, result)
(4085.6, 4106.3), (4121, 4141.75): 1.03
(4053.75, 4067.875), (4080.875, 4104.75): 1.02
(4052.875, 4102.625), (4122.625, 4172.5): 1.00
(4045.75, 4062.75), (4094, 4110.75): 0.94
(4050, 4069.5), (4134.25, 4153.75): 1.02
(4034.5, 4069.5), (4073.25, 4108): 1.02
